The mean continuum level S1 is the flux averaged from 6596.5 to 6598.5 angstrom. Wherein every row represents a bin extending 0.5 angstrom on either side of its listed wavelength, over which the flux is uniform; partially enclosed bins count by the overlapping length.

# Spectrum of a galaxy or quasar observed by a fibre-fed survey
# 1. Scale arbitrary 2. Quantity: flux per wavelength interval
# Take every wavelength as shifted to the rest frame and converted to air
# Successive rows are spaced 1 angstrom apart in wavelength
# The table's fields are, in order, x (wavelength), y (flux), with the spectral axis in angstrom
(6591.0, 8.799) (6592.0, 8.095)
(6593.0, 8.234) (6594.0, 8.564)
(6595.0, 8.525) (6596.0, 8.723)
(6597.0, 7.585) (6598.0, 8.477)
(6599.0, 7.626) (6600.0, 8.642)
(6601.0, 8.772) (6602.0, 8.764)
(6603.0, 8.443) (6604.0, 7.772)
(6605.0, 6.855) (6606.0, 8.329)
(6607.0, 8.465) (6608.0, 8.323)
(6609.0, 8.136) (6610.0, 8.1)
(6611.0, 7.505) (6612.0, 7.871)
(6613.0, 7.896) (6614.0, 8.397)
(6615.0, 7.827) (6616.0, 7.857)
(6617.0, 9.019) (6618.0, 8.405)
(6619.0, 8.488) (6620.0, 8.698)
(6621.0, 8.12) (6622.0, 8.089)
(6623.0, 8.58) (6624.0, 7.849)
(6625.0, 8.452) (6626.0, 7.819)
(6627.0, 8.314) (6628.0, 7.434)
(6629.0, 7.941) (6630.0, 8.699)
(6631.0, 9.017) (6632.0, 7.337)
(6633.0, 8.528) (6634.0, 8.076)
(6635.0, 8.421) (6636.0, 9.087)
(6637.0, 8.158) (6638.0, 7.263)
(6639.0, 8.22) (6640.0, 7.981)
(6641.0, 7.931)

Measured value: 8.03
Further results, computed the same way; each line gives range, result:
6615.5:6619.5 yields 8.44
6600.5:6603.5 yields 8.66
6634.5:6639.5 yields 8.23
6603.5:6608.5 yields 7.95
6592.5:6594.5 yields 8.4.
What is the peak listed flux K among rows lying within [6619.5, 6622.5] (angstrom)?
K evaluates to 8.698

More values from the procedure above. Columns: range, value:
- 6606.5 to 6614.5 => 8.465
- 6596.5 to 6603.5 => 8.772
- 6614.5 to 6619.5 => 9.019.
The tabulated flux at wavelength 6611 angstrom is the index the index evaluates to 7.505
